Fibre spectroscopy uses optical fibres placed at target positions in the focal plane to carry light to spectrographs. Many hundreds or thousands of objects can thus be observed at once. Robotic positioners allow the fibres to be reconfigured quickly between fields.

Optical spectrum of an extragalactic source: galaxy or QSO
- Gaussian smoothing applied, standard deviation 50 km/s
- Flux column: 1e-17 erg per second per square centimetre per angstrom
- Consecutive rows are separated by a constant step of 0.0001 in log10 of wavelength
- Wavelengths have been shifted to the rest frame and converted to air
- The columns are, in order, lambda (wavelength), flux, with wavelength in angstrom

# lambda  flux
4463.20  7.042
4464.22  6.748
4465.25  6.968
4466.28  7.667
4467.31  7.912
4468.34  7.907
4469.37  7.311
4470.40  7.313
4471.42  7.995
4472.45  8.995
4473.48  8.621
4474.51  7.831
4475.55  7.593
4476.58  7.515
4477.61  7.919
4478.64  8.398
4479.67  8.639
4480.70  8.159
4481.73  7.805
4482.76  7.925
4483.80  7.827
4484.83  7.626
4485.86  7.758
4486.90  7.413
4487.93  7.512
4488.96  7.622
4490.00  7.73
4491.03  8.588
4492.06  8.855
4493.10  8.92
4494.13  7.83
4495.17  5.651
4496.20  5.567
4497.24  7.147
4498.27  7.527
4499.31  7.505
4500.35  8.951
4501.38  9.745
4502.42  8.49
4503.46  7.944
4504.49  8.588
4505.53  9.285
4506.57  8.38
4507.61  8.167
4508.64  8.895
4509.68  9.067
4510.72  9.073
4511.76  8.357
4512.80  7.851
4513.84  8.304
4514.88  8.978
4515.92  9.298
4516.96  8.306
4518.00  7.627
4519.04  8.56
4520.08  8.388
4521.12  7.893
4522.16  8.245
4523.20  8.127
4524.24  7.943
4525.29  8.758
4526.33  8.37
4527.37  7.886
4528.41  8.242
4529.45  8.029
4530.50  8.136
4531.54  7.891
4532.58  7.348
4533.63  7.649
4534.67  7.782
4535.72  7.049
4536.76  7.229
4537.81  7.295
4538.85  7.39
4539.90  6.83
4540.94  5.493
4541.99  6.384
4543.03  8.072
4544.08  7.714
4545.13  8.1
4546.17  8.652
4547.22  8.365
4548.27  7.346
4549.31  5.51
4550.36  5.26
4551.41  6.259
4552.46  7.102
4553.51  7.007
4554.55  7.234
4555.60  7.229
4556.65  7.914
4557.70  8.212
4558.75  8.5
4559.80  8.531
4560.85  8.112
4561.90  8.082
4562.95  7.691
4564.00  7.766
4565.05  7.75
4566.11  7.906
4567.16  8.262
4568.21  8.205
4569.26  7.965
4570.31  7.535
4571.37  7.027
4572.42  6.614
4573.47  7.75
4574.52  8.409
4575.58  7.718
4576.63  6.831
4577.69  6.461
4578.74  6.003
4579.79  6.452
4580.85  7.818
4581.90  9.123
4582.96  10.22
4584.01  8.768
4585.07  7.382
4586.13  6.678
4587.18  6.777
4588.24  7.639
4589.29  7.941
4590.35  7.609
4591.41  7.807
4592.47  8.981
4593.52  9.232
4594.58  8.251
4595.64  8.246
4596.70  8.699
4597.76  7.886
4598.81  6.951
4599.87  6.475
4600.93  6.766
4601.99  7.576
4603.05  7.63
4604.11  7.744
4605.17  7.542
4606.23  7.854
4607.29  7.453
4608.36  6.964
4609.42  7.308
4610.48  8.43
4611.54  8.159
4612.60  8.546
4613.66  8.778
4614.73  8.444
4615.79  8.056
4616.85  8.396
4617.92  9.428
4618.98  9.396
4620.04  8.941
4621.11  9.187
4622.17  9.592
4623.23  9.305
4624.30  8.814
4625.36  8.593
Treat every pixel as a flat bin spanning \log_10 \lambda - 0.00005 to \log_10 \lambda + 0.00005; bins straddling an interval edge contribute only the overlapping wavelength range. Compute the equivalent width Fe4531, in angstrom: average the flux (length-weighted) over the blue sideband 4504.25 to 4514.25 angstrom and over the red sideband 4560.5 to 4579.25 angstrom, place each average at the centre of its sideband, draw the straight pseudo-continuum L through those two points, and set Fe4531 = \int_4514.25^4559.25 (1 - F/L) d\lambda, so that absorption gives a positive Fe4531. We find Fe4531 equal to 2.57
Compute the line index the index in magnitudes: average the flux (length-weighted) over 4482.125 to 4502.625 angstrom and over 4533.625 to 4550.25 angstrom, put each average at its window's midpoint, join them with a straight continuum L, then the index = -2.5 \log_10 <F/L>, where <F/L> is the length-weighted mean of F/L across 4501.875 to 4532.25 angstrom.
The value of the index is -0.117 mag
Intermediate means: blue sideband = 7.8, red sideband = 7.24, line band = 8.38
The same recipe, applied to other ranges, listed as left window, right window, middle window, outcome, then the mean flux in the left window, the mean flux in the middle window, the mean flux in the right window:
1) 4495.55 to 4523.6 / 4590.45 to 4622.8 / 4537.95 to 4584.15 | 0.10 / 8.3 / 7.53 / 8.16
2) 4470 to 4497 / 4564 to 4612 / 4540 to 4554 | 0.11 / 7.83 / 7.01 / 7.71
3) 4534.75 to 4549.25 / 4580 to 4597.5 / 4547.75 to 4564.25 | 0.03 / 7.33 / 7.36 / 8.16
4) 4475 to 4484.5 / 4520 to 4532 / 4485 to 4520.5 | -0.01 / 7.96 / 8.17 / 8.15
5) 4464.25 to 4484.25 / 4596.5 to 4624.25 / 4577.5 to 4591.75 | 0.06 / 7.88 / 7.65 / 8.14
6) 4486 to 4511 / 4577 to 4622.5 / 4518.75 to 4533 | -0.01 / 8.09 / 8.13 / 7.98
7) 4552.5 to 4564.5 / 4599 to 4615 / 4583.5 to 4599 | -0.03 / 7.82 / 7.94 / 7.68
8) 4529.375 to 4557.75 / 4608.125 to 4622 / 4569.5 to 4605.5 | 0.05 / 7.28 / 7.67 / 8.53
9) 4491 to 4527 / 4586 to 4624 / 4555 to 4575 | 0.04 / 8.26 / 7.86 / 8.1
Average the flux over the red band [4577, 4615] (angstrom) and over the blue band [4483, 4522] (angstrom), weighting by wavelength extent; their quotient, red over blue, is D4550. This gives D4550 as 1.0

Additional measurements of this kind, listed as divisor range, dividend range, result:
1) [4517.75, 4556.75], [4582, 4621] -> 1.07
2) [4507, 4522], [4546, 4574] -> 0.89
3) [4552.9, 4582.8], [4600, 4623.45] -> 1.07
